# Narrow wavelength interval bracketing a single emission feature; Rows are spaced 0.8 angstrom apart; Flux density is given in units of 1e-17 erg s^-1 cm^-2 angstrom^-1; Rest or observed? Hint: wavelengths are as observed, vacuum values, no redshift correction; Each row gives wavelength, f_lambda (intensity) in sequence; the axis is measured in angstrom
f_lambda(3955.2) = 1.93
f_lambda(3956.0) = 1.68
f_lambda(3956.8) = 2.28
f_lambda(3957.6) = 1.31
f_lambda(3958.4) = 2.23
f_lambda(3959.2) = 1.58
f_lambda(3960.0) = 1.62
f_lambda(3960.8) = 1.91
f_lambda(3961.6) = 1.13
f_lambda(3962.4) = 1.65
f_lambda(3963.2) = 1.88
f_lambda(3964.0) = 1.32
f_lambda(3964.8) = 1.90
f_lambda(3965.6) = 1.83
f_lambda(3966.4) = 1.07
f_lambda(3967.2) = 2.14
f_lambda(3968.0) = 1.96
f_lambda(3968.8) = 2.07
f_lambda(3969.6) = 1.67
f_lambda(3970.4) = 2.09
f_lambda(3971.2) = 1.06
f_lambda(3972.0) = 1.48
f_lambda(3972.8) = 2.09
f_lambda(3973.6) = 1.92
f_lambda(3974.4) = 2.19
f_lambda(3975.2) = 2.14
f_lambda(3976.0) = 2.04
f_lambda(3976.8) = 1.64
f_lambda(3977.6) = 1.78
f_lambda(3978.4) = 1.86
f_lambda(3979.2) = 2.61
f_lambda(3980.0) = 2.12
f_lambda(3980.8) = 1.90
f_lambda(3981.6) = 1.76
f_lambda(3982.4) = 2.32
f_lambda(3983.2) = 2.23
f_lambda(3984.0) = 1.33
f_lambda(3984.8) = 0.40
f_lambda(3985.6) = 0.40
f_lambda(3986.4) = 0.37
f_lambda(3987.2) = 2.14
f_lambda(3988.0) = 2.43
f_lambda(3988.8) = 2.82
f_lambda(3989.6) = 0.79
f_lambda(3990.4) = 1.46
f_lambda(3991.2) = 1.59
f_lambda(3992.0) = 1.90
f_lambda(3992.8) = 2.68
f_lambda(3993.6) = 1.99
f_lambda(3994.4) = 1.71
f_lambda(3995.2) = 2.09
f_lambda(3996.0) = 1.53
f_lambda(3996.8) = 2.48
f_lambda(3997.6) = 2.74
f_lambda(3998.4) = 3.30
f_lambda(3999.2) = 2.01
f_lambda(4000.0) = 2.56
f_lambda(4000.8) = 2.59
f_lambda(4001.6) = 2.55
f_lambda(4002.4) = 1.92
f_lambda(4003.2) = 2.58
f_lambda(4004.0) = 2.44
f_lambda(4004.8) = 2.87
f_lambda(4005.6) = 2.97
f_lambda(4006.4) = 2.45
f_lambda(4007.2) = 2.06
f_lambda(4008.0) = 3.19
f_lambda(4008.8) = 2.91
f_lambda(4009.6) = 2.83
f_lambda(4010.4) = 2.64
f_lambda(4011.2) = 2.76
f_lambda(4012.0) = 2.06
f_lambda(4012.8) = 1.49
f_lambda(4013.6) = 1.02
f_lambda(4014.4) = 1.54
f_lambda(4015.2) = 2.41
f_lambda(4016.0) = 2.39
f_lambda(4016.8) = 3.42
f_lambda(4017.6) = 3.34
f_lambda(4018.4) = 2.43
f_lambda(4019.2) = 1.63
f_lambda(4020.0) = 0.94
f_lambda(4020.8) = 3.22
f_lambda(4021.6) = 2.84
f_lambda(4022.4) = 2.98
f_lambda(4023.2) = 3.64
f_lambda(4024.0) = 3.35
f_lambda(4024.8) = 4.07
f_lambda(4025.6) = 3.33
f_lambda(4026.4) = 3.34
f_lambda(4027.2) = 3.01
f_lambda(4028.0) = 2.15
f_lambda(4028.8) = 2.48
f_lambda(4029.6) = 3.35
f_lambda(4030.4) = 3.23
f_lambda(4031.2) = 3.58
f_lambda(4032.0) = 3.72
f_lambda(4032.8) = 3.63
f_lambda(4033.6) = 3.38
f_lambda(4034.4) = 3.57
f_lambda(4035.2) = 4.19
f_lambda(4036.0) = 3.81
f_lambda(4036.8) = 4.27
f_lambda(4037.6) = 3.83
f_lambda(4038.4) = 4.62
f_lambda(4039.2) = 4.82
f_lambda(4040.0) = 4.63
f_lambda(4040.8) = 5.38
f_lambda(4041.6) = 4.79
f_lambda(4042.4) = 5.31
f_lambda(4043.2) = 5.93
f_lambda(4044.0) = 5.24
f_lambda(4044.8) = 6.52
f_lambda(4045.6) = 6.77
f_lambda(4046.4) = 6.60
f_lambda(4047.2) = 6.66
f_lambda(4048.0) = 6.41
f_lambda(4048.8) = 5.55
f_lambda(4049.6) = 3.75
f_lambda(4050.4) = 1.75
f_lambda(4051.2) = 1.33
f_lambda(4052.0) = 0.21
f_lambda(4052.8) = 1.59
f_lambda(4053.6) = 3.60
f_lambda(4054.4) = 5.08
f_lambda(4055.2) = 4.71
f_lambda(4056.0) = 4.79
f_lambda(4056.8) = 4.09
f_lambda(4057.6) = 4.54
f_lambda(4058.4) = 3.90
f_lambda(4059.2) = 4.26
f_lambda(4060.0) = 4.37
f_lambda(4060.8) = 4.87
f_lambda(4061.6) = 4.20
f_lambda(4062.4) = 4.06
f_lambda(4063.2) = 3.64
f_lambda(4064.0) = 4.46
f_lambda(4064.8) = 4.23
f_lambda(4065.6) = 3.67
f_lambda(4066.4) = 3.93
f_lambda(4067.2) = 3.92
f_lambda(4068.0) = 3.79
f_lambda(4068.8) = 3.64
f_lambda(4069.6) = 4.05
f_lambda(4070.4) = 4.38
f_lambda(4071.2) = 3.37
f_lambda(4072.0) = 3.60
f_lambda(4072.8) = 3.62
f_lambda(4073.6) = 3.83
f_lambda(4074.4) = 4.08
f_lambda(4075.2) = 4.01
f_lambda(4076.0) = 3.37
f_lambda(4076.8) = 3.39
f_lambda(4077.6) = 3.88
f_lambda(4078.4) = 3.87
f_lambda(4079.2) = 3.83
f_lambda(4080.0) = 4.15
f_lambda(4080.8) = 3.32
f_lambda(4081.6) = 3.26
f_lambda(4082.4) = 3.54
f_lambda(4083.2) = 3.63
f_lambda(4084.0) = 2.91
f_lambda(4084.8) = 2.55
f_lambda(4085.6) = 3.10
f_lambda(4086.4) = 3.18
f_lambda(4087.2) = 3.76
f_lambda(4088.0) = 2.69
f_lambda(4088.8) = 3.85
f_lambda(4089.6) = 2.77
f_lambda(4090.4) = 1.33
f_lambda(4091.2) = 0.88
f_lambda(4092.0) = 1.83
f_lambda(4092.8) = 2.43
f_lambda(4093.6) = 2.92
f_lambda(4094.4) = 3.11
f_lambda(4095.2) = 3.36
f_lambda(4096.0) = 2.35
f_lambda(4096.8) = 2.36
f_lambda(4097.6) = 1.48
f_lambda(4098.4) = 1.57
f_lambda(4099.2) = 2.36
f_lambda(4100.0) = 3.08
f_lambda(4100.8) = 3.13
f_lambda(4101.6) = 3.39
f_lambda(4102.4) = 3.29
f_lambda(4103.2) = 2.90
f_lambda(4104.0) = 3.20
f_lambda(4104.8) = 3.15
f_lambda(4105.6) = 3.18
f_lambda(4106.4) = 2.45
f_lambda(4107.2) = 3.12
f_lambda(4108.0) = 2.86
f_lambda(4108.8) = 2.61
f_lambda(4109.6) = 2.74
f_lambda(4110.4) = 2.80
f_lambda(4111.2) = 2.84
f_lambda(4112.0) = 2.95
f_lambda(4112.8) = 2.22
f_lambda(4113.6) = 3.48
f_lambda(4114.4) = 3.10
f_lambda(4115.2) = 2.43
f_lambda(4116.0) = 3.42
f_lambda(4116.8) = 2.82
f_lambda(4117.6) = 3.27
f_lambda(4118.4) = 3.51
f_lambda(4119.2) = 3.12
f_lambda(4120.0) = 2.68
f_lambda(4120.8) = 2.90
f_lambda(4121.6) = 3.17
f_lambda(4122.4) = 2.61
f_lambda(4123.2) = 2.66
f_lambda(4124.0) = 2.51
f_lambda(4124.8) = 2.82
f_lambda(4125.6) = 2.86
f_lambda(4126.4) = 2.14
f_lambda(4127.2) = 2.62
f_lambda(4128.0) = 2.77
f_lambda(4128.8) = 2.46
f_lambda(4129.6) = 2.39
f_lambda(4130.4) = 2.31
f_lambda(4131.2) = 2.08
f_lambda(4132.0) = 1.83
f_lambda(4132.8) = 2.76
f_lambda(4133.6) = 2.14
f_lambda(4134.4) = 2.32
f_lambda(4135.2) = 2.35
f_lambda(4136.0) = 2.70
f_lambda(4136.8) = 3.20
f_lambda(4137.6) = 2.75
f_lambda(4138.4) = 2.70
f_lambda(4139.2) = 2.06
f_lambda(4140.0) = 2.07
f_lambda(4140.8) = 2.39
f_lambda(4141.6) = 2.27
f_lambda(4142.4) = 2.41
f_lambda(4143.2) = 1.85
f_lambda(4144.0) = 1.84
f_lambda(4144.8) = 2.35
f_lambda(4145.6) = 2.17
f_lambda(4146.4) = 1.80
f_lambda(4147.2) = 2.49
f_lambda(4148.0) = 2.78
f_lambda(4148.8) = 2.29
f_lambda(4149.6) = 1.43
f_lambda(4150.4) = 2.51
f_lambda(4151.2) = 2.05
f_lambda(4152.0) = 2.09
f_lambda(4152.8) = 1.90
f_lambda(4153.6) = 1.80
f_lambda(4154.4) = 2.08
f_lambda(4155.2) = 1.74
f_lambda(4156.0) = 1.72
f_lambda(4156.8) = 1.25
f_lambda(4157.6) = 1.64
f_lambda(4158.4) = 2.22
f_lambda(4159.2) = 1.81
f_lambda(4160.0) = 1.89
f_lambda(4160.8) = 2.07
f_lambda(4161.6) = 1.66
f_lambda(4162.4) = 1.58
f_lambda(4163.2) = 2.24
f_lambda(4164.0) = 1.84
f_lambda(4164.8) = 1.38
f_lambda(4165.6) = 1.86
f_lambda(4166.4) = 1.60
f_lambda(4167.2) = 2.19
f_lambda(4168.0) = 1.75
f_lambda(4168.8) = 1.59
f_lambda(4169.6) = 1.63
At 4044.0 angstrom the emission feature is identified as Lyman alpha 1216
